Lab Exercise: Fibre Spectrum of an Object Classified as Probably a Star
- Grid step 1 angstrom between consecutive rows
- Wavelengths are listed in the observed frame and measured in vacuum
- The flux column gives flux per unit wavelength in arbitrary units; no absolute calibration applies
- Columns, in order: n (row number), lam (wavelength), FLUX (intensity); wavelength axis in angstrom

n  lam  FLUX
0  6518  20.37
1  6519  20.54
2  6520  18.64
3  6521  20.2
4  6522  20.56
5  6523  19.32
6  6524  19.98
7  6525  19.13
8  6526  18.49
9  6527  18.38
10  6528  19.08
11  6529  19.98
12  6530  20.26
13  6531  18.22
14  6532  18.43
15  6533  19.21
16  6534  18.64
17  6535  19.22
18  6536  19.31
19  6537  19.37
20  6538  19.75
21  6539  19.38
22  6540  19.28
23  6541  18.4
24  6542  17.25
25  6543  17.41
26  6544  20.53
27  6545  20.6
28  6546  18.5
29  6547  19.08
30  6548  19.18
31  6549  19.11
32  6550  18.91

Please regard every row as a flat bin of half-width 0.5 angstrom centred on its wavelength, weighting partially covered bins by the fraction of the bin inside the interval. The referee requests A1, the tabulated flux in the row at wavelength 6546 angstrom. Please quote 18.5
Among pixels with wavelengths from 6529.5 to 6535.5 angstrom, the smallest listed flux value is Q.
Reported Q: 18.22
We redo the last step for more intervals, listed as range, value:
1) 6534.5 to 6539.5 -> 19.22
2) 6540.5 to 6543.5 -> 17.25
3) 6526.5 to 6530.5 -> 18.38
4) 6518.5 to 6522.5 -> 18.64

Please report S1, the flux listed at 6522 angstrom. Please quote 20.56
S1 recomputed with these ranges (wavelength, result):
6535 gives 19.22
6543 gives 17.41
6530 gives 20.26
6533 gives 19.21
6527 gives 18.38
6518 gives 20.37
